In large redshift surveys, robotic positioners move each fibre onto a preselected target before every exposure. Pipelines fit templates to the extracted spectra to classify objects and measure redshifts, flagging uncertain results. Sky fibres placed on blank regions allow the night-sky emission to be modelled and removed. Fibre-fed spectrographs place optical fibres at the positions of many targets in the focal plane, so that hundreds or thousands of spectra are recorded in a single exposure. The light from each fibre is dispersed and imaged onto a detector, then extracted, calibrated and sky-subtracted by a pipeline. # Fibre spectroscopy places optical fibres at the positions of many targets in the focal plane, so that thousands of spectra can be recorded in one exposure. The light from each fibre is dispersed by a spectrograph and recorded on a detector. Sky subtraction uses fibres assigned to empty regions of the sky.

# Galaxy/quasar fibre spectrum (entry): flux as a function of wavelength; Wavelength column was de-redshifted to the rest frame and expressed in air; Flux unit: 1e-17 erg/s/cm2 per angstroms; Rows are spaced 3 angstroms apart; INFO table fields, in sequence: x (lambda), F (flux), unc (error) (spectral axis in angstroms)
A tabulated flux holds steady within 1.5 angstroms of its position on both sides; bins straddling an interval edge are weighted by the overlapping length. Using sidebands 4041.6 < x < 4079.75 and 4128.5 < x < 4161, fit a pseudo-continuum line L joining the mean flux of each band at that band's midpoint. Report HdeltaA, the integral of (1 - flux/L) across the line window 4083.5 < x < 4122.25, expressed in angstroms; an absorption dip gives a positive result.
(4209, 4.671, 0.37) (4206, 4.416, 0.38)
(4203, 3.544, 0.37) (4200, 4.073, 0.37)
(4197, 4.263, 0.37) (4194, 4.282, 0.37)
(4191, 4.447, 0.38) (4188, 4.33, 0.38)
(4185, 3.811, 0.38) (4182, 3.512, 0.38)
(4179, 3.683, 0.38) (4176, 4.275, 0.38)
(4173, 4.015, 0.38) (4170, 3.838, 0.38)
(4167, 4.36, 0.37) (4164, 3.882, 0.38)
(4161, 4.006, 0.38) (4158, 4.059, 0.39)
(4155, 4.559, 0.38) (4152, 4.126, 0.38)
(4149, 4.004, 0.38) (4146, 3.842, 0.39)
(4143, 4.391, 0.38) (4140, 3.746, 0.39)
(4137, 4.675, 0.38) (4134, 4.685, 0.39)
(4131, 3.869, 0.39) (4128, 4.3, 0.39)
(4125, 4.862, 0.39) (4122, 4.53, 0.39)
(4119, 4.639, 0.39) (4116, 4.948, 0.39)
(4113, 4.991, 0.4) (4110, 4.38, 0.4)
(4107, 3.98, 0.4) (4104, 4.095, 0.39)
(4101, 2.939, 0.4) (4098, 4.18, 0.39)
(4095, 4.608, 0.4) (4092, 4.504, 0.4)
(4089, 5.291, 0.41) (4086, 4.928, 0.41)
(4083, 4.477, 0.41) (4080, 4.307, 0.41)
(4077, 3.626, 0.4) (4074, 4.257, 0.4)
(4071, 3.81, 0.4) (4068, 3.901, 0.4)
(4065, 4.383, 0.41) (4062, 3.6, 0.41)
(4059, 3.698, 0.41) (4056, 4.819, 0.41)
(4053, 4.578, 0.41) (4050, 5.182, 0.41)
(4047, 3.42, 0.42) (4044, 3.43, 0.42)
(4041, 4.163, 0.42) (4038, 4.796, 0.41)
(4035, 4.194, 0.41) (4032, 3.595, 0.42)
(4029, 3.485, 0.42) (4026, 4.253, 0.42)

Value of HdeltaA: -3.1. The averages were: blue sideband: 4.07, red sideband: 4.19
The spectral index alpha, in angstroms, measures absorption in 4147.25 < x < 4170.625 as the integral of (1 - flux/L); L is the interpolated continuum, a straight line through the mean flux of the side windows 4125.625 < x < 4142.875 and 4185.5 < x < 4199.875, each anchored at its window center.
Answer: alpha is 0.9 angstroms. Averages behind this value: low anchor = 4.3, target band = 4.11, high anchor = 4.27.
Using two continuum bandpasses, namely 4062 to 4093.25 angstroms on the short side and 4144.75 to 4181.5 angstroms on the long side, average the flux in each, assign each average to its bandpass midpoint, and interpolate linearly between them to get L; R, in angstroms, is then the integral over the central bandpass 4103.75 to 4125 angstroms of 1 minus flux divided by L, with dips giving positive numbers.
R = -1.8 angstroms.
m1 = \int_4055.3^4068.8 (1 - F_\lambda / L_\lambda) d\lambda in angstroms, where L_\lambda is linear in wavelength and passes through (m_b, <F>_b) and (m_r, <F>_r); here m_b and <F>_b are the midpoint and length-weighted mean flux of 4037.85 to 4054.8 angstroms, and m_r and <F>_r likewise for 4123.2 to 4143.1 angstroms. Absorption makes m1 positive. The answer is 0.66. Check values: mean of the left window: 4.23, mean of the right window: 4.36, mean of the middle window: 4.05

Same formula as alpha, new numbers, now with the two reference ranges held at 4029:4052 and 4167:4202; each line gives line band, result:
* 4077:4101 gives -2.2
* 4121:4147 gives -1.7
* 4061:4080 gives 0.5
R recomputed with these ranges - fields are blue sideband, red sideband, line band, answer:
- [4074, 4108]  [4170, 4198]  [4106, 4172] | -2.3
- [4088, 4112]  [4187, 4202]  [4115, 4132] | -1.2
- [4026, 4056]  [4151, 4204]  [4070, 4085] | -0.1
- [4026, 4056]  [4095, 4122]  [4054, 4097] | -0.8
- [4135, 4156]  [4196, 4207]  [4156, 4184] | 1.1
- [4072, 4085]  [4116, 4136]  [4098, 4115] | 1.1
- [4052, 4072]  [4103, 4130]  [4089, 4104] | 0.6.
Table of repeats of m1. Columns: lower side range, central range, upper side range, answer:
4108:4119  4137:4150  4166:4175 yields 0.90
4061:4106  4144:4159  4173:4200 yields -0.05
